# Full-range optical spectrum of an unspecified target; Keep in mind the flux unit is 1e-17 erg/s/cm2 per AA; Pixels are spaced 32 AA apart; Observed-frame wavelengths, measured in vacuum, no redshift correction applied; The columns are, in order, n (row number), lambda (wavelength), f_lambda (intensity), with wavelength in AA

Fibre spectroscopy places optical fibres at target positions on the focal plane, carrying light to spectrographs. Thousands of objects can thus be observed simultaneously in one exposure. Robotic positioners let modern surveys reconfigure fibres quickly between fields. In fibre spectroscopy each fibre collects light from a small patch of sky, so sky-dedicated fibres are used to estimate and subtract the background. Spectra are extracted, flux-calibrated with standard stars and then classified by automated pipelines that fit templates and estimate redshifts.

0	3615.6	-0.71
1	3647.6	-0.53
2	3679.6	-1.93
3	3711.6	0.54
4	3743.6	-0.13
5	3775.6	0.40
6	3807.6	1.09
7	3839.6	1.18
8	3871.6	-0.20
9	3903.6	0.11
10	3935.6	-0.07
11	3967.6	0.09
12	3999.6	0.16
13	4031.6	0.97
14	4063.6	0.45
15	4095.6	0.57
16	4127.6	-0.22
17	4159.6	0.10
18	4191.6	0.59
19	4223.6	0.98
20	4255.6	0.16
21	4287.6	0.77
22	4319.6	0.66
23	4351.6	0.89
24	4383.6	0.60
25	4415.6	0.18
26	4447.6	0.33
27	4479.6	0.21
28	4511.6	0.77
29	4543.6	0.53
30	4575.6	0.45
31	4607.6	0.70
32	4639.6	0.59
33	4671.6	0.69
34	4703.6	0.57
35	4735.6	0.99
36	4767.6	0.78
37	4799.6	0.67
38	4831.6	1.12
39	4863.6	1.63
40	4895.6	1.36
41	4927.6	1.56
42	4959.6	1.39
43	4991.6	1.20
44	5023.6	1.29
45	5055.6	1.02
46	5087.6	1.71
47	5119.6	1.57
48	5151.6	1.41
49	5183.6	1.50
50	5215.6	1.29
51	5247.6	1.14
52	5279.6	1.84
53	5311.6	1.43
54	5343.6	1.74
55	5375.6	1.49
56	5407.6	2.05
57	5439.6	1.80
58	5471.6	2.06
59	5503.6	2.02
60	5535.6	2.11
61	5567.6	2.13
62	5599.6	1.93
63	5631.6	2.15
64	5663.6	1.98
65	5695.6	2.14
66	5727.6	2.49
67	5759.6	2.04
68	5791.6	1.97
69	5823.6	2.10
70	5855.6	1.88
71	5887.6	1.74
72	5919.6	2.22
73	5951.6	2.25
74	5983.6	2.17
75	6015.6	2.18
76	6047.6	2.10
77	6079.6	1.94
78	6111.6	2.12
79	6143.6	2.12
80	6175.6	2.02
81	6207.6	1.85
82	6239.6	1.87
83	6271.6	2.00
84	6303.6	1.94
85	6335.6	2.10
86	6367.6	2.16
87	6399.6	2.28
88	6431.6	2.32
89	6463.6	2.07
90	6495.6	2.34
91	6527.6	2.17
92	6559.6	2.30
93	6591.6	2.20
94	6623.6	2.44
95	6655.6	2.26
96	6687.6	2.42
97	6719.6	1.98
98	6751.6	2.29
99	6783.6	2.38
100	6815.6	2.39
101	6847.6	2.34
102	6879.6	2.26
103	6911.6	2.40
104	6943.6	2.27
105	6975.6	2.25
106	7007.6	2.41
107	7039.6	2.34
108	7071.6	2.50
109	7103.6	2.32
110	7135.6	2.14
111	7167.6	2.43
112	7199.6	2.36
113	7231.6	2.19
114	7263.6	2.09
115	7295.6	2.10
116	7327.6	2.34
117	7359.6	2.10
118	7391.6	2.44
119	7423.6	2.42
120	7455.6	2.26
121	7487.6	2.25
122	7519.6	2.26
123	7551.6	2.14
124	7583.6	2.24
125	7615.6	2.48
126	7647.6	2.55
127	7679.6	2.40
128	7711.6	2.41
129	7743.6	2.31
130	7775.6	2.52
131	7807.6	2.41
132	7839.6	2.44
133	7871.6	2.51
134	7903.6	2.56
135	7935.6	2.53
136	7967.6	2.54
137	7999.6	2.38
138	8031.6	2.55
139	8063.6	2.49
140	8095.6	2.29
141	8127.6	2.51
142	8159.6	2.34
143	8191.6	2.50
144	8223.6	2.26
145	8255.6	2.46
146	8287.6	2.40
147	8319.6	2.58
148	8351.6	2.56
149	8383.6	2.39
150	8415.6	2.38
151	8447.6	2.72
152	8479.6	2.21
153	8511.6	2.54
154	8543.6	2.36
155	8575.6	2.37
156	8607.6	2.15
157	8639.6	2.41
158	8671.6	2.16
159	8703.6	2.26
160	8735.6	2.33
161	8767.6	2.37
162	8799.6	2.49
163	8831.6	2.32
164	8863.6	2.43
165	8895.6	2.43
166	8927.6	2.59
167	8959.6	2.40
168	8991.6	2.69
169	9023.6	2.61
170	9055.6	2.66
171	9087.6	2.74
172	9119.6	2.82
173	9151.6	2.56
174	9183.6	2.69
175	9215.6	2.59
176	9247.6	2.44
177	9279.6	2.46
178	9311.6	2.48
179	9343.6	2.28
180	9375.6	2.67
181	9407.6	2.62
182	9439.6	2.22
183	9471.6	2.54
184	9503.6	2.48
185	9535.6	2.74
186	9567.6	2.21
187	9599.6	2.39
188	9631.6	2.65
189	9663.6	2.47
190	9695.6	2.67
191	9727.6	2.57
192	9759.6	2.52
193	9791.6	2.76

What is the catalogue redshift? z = 0.208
